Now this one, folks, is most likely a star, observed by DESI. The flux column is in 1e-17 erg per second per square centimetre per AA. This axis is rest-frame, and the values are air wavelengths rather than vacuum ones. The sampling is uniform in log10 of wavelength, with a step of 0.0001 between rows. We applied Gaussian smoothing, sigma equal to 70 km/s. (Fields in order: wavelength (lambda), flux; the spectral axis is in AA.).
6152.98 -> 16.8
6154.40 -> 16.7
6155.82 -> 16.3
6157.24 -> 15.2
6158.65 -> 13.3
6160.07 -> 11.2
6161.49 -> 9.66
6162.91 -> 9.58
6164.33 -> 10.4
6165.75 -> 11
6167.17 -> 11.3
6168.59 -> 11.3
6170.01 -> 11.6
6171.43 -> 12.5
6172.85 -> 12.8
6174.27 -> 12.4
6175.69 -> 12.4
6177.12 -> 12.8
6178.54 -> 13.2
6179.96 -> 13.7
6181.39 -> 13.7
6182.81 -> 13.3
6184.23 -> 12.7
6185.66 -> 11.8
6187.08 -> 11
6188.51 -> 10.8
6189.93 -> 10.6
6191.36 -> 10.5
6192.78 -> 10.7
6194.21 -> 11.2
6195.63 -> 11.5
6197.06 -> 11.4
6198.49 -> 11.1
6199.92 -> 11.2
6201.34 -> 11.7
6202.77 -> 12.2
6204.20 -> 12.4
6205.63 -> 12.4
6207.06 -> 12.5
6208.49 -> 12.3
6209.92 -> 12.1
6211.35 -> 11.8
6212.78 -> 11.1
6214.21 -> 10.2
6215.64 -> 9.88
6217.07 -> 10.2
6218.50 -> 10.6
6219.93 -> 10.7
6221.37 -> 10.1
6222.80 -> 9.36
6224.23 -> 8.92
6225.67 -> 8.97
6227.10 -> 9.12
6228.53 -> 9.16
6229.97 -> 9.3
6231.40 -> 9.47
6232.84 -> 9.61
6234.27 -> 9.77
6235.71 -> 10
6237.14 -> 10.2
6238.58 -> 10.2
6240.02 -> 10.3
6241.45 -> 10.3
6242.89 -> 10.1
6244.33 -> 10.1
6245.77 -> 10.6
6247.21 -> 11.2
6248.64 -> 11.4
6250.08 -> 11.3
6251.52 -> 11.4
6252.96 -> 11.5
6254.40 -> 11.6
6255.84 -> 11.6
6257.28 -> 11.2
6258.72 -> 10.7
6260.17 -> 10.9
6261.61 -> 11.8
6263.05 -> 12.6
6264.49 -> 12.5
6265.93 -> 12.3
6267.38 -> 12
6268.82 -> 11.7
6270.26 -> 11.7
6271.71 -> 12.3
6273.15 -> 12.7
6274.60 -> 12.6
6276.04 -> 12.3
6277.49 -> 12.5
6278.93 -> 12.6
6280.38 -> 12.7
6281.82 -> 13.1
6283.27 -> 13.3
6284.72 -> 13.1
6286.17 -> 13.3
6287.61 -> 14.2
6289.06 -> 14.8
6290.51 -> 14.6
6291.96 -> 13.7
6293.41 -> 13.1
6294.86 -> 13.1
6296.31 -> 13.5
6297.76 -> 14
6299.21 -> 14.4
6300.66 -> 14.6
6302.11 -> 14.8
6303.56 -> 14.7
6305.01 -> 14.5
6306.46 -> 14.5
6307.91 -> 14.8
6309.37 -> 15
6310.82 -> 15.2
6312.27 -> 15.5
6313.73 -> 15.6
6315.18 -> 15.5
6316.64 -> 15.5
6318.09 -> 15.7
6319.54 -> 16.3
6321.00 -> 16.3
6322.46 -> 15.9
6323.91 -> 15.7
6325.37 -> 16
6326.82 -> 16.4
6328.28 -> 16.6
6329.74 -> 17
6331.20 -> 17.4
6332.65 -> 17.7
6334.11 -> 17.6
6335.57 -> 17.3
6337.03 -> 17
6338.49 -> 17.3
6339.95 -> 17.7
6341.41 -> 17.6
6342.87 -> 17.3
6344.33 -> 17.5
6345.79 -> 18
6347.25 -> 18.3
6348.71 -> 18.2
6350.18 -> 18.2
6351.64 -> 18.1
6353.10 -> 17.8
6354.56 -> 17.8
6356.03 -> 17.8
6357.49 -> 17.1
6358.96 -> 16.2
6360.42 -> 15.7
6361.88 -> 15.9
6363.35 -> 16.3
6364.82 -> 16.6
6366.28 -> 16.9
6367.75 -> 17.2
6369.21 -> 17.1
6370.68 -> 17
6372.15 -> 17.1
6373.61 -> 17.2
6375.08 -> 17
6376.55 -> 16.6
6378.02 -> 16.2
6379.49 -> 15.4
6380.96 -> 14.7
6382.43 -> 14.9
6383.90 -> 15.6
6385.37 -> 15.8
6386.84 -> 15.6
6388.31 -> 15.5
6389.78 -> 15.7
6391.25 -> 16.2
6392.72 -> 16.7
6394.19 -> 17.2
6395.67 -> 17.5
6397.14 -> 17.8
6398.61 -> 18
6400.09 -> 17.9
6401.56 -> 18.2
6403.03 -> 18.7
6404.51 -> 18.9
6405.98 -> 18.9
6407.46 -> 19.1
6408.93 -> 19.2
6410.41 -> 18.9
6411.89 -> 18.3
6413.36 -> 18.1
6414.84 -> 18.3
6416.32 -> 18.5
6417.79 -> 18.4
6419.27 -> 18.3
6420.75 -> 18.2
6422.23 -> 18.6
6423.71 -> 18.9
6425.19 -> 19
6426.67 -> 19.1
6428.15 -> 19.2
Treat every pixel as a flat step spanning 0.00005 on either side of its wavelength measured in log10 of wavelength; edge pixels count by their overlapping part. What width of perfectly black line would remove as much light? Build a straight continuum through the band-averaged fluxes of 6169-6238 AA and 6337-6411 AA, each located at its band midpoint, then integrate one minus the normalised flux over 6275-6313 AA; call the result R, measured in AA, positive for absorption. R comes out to 1.2 AA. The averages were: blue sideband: 11.2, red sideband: 17.2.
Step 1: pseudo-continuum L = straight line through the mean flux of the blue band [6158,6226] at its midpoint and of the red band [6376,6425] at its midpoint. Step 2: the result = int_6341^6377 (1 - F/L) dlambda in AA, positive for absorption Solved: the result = -2.2 AA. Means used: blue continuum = 11.4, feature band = 17.2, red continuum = 17.4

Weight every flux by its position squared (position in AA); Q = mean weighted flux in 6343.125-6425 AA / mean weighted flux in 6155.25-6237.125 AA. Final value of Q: 1.63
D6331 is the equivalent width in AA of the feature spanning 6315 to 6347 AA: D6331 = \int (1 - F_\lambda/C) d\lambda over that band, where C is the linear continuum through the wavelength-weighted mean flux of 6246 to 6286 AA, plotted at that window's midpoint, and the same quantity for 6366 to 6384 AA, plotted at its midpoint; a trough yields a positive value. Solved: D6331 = -4.8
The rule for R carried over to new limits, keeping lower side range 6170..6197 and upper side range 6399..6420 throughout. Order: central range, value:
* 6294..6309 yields 1.1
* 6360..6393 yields 2.6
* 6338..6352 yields -0.9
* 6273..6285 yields 1.7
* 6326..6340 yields -0.7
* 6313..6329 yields 0.0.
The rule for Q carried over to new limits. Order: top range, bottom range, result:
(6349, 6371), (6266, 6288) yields 1.39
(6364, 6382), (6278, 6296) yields 1.26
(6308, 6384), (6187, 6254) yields 1.62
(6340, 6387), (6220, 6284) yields 1.58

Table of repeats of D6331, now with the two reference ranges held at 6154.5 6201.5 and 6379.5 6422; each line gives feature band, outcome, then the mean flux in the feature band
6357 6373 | -0.1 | 16.6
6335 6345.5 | -0.9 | 17.4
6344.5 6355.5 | -1.2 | 18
